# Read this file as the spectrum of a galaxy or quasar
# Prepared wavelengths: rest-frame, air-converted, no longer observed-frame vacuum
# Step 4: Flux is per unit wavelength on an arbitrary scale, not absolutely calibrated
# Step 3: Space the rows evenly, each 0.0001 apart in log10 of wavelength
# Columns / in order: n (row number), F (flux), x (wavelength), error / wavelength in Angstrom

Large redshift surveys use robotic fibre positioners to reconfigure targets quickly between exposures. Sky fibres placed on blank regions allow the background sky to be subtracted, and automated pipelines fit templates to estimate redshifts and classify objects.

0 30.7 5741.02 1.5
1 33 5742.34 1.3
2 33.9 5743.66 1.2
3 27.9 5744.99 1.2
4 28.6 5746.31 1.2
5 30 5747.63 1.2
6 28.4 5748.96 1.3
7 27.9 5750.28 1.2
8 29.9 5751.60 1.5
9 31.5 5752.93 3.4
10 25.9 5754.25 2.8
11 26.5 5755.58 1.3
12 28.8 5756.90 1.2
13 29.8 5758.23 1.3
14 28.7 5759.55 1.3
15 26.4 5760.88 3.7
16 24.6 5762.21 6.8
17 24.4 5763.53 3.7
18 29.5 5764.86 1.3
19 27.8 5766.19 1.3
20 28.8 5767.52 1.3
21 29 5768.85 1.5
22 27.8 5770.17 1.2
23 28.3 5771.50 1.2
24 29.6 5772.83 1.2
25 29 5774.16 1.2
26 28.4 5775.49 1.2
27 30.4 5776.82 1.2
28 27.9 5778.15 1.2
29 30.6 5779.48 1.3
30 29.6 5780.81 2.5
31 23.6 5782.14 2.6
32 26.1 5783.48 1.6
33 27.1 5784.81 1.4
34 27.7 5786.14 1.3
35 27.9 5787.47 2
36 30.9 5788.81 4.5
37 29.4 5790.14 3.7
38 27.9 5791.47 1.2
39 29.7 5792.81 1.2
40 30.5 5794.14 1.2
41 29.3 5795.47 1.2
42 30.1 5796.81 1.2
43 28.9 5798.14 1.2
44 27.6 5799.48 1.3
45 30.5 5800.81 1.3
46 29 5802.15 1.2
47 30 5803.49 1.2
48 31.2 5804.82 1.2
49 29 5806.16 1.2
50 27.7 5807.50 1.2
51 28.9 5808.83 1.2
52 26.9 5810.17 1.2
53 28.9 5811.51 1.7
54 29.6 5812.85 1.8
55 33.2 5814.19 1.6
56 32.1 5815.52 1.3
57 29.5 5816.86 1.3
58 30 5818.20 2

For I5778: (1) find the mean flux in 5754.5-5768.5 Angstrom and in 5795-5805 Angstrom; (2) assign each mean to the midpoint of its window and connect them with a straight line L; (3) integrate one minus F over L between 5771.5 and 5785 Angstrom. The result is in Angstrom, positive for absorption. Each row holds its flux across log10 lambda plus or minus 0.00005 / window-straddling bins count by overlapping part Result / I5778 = 0.04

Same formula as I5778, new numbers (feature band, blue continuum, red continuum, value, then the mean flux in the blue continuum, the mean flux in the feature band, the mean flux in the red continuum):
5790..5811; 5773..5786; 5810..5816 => 0.26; 28.1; 29.2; 30.4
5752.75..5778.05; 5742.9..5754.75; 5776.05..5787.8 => 0.48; 29.4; 28.1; 27.9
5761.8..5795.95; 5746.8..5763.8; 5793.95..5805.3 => 0.65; 28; 28.3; 29.6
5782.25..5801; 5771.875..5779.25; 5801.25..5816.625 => 0.49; 29.1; 28.6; 29.7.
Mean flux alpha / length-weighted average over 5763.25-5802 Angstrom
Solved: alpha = 28.6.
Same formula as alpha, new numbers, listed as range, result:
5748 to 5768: 27.9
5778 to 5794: 28.3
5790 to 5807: 29.5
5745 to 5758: 28.6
